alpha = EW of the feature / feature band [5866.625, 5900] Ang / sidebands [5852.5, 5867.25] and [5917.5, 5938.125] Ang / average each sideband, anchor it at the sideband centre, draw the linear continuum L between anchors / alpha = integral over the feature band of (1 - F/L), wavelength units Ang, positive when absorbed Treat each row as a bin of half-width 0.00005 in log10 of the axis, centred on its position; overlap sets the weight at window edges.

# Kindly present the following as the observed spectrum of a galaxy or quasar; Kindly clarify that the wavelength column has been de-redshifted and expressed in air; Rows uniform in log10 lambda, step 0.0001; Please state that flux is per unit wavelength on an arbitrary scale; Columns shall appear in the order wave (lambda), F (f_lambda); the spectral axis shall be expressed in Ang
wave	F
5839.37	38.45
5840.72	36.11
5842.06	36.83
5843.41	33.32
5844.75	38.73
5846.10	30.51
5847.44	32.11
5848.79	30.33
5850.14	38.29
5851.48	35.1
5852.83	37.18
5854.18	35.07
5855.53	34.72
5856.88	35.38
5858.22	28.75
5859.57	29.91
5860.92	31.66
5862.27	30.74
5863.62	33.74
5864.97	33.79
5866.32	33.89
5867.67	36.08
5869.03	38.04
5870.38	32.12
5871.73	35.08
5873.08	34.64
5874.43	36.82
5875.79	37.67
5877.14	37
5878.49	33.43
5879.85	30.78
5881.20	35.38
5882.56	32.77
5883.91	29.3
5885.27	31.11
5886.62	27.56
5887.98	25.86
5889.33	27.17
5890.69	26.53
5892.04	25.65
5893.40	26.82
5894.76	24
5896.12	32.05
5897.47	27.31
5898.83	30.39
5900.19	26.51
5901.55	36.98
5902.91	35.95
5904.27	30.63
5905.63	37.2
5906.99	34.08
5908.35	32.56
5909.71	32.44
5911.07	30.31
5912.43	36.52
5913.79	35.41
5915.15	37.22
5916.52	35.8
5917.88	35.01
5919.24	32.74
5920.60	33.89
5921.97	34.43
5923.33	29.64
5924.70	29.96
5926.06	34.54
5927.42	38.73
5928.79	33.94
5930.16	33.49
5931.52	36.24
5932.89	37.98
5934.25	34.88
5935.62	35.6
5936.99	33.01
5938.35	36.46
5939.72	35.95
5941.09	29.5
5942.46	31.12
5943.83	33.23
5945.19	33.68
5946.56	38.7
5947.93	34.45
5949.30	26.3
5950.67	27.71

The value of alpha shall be 2.2 Ang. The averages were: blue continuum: 33.1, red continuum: 34.3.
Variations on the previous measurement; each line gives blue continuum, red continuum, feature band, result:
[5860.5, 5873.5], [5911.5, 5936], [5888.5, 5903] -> 2.4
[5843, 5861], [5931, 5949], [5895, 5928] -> 1.0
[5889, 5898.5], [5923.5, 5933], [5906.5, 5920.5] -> -1.3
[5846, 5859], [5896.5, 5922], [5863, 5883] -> -0.6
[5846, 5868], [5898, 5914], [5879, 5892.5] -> 1.6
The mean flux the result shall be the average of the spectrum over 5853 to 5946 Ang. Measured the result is 32.9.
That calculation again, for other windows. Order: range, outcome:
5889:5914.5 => 31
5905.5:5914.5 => 33.9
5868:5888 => 33.4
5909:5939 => 34.5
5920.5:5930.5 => 33.5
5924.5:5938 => 35.1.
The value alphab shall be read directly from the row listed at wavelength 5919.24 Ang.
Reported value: 32.74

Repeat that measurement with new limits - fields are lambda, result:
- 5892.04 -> 25.65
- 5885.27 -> 31.11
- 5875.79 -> 37.67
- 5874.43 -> 36.82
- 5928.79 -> 33.94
